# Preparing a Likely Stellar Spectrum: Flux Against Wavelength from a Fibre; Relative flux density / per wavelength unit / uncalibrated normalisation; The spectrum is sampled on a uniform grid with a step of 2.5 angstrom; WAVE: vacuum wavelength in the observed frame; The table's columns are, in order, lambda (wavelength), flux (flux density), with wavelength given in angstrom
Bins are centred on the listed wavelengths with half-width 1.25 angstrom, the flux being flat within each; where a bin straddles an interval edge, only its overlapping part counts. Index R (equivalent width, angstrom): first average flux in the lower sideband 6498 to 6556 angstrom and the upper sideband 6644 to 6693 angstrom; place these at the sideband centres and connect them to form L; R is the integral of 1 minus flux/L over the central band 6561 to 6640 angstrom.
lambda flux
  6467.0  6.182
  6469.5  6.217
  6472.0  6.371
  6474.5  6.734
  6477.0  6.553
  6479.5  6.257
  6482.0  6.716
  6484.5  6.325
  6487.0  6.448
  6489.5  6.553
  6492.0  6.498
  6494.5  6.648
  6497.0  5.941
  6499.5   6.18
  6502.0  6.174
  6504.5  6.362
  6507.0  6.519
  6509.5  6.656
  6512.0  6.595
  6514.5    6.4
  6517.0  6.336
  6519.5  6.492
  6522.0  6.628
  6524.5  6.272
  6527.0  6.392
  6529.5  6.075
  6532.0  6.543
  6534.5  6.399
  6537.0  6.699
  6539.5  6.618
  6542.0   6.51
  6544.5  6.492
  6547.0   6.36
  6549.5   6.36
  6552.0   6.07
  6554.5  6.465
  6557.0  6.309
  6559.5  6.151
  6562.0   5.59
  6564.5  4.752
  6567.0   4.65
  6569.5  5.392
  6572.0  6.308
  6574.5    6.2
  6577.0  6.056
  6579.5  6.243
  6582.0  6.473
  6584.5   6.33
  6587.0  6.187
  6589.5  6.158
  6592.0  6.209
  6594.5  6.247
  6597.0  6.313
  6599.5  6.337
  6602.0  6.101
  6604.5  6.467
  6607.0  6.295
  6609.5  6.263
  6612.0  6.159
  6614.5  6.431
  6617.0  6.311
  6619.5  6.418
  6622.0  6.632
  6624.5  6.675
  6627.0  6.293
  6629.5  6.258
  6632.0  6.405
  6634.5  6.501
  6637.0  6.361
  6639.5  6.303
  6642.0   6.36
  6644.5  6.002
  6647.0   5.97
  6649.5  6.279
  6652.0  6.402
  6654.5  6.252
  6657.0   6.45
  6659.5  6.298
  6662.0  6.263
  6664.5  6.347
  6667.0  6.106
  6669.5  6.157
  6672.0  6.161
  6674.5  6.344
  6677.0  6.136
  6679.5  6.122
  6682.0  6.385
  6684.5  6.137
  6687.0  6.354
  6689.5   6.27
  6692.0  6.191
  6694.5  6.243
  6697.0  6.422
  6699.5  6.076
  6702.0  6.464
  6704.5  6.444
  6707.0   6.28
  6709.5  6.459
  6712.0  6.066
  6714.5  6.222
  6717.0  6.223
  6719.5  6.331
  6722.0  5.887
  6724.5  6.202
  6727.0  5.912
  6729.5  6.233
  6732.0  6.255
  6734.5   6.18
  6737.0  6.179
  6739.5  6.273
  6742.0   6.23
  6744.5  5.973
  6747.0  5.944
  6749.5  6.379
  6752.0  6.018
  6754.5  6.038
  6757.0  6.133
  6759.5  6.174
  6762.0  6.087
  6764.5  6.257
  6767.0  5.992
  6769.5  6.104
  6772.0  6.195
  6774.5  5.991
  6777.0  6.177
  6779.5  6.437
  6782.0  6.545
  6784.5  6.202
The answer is 1.9 angstrom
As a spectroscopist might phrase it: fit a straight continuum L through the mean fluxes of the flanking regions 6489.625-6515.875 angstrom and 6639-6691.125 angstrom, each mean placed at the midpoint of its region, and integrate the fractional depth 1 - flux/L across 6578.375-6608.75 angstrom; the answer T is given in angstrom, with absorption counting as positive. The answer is 0.2 angstrom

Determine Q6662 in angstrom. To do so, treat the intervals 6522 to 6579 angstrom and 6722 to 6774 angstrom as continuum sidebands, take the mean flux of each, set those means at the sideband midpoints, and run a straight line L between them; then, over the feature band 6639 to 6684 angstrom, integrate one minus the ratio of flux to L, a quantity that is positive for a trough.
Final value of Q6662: -0.8 angstrom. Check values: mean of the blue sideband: 6.13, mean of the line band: 6.24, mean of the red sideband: 6.13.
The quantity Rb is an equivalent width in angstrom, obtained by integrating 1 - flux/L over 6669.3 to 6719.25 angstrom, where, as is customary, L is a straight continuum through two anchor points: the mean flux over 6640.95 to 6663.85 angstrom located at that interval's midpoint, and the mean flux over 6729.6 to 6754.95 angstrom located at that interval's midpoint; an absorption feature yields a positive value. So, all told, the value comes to -0.4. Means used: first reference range 6.25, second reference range 6.15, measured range 6.26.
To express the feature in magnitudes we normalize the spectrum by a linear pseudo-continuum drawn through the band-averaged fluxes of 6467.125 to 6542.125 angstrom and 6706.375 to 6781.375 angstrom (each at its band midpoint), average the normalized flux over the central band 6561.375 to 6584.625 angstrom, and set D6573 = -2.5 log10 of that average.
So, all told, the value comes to 0.103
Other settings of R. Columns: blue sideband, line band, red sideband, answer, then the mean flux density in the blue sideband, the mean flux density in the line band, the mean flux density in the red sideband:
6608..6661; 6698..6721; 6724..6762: -0.31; 6.33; 6.28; 6.14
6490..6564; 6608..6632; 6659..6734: -0.36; 6.36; 6.38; 6.23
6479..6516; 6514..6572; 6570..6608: 1.49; 6.42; 6.17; 6.24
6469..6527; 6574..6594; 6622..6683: 0.38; 6.43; 6.23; 6.29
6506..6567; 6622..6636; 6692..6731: -0.42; 6.29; 6.44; 6.23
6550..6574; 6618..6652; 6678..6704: -1.63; 5.78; 6.34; 6.27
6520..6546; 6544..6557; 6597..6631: 0.21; 6.46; 6.34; 6.36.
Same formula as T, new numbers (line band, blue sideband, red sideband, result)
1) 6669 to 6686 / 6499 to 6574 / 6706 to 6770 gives -0.1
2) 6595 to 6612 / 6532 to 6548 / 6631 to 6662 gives 0.3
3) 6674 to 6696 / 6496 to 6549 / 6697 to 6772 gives 0.0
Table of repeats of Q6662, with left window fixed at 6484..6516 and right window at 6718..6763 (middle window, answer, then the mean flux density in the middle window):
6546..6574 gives 2.1 angstrom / 5.86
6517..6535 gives 0.0 angstrom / 6.4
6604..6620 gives -0.1 angstrom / 6.32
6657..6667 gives -0.1 angstrom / 6.3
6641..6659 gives 0.0 angstrom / 6.25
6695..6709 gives -0.4 angstrom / 6.34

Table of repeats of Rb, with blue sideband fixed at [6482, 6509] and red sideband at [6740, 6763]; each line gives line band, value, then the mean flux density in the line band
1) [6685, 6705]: -0.4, 6.3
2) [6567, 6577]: 0.8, 5.81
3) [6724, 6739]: -0.1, 6.16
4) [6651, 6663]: -0.2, 6.33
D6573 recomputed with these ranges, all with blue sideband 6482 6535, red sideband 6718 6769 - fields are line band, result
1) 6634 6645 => -0.010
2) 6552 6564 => 0.055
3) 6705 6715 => -0.017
